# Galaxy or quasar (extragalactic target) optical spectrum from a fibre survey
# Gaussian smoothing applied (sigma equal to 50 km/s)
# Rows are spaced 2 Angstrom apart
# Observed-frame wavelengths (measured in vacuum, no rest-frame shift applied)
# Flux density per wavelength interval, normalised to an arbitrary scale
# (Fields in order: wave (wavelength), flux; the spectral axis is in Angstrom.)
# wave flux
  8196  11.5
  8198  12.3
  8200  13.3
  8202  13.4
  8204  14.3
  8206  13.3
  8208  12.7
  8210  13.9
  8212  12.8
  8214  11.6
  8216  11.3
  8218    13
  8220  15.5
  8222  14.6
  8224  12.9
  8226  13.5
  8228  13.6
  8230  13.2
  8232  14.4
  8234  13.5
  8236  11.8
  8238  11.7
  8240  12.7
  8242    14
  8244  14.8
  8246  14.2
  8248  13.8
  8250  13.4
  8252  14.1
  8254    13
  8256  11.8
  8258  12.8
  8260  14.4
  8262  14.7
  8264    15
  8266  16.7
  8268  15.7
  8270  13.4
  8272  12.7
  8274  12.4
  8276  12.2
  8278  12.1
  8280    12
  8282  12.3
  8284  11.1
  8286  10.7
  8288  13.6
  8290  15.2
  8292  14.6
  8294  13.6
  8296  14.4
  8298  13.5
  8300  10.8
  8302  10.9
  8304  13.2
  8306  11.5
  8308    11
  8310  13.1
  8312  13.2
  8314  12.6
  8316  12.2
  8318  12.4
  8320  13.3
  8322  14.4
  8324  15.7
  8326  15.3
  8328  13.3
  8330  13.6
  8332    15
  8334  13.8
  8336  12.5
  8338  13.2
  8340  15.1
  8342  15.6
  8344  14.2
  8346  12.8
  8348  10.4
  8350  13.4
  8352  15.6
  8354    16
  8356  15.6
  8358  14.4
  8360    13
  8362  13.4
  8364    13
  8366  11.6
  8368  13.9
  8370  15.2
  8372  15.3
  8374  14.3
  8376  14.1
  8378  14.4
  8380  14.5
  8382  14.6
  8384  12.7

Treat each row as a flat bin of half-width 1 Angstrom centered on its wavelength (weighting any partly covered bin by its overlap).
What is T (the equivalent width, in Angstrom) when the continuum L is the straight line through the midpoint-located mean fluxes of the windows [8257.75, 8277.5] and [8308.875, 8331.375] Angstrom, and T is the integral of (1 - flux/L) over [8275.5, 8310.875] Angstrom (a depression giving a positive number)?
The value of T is 3.18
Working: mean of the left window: 14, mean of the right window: 13.6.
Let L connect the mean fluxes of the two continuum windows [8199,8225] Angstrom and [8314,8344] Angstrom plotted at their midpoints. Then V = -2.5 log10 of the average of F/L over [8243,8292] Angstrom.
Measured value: 0.01 mag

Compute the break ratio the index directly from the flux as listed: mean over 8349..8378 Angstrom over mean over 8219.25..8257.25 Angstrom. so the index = 1.1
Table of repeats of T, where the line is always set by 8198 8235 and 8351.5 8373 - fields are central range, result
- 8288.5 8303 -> 0.6 Angstrom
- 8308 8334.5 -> 0.8 Angstrom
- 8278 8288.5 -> 1.4 Angstrom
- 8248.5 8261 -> 0.3 Angstrom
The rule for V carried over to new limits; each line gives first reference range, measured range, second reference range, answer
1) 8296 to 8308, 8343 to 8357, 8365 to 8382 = -0.039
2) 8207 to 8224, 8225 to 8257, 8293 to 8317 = -0.031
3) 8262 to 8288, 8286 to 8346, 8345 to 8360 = 0.012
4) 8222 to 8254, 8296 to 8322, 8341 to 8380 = 0.109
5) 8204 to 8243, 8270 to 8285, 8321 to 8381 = 0.115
